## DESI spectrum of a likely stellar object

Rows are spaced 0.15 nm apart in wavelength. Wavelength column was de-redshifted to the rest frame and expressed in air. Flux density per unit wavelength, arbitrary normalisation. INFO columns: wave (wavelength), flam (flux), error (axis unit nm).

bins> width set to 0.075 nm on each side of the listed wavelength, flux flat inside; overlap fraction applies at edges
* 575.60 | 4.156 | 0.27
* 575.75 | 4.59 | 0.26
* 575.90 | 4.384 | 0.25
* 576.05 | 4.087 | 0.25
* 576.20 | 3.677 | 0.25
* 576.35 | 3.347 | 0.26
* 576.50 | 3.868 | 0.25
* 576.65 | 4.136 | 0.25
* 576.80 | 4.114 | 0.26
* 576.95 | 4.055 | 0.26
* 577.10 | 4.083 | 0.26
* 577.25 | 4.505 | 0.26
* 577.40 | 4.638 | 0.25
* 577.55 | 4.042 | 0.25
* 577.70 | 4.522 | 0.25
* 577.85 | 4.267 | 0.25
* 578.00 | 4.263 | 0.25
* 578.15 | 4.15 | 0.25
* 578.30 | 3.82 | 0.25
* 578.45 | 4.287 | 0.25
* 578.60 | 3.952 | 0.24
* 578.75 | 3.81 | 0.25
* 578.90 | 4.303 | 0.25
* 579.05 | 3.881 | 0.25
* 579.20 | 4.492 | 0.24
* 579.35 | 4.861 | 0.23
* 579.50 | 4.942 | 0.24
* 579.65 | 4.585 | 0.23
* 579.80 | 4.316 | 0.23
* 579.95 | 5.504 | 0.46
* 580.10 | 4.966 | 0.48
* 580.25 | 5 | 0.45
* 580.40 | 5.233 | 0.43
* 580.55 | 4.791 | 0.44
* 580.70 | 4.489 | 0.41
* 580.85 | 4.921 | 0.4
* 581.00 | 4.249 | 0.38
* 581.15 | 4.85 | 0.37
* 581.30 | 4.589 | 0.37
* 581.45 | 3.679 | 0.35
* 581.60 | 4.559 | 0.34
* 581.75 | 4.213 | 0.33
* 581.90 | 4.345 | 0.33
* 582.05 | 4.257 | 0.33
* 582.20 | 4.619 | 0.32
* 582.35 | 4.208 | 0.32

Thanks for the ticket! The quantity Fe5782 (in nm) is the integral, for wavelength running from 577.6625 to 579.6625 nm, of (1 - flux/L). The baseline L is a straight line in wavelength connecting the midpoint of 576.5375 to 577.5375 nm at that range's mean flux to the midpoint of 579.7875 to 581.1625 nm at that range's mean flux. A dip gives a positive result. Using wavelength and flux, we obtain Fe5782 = 0.11 nm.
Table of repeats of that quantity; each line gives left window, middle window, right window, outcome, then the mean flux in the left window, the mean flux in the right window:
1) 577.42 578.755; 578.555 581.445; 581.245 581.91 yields -0.264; 4.16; 4.26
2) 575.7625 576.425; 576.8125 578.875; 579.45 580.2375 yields 0.086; 3.94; 4.87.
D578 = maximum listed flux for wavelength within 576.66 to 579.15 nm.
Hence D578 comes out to 4.638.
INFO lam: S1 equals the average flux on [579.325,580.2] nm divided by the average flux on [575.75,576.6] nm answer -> 1.23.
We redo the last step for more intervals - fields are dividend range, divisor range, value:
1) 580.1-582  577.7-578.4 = 1.10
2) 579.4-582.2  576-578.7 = 1.13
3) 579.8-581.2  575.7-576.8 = 1.21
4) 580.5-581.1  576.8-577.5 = 1.08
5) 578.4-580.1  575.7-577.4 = 1.09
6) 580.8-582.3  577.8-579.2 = 1.08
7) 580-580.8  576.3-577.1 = 1.25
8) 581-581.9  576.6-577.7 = 1.03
